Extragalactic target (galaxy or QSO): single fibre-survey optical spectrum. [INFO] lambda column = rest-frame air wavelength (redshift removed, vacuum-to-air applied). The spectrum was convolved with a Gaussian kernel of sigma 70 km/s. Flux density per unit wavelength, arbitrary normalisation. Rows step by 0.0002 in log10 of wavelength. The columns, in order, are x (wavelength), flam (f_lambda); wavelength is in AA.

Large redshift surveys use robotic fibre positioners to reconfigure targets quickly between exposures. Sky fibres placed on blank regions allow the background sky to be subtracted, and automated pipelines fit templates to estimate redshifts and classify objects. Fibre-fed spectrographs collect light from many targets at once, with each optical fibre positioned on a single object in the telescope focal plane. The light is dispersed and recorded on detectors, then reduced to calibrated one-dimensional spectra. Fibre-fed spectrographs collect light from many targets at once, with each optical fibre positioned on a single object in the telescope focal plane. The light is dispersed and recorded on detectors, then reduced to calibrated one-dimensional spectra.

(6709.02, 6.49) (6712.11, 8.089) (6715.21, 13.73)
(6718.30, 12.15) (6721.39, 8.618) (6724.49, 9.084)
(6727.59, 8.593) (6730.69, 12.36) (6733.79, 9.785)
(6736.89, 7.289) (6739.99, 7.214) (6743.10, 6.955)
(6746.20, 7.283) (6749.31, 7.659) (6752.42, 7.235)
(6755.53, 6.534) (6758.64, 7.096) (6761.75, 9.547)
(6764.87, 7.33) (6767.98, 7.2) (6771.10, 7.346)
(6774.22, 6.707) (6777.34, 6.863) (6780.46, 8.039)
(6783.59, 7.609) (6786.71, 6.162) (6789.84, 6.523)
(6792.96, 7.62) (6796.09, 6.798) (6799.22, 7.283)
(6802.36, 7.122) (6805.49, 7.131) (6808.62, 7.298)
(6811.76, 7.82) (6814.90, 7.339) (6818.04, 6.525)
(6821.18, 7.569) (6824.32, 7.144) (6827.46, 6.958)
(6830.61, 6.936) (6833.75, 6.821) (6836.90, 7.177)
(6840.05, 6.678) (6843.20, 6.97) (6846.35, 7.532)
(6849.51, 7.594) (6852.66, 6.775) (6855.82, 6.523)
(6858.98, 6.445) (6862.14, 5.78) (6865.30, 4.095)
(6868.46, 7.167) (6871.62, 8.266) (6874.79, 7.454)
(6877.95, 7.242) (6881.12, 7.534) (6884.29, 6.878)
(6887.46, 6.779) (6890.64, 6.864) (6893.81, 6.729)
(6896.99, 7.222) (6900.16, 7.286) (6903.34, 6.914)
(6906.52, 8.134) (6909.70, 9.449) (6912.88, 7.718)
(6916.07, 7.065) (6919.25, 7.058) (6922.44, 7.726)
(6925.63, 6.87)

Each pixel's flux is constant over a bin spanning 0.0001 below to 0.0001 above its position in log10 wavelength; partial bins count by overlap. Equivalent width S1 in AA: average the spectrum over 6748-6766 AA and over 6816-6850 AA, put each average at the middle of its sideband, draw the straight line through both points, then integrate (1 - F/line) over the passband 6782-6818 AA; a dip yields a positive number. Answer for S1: 0.8 AA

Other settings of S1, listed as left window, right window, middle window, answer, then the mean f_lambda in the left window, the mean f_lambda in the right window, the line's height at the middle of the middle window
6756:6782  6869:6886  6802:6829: 0.9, 7.48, 7.45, 7.47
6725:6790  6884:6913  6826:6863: 3.2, 7.73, 7.41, 7.53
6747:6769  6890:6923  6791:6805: 0.6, 7.52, 7.48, 7.51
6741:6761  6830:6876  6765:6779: 0.1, 7.23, 6.81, 7.14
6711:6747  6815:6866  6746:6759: 2.4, 9.32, 6.78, 8.78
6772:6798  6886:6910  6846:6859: 0.4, 7.05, 7.32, 7.21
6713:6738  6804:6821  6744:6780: 6.4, 10.2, 7.25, 8.96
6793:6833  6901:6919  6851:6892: 4.3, 7.17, 7.77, 7.53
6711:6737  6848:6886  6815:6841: 2.4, 10.1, 6.81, 7.72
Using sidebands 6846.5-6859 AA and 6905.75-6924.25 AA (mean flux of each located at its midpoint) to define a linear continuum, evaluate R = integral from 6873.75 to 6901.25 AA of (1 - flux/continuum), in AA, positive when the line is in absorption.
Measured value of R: 1.3 AA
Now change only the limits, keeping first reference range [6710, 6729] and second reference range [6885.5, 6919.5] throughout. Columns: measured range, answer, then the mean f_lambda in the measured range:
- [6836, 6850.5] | 1.84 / 7.17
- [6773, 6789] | 3.57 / 7.06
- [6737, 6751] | 3.39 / 7.28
